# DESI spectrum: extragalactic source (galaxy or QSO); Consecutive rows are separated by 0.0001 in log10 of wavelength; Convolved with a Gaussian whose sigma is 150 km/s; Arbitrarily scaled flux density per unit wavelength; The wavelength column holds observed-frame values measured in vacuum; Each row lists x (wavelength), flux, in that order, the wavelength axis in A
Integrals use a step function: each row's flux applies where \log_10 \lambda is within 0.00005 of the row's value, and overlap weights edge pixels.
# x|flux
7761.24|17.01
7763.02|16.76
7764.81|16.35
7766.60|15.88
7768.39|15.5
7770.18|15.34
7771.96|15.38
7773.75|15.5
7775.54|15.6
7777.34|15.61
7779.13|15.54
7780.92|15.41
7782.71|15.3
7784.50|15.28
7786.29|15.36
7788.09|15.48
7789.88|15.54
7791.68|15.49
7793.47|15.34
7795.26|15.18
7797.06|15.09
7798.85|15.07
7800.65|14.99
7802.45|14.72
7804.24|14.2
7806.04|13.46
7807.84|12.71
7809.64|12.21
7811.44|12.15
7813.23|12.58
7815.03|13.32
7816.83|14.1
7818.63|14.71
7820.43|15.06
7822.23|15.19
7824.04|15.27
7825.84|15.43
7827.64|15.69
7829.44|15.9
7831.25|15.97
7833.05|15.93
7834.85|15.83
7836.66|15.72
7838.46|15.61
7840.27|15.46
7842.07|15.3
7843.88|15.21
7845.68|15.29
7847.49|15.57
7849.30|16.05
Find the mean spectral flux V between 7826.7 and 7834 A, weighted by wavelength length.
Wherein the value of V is 15.9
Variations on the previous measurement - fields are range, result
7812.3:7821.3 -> 14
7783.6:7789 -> 15.4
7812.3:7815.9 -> 13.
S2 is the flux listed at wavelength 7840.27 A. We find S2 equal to 15.46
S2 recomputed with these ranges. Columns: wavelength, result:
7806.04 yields 13.46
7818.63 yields 14.71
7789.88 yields 15.54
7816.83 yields 14.1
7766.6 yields 15.88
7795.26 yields 15.18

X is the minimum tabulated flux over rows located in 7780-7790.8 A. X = 15.28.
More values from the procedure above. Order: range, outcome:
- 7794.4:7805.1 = 14.2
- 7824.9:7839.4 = 15.43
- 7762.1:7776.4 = 15.34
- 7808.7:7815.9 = 12.15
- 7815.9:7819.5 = 14.1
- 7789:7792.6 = 15.49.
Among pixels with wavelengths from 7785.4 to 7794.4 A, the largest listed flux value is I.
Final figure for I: 15.54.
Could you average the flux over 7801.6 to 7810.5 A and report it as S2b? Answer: 13.5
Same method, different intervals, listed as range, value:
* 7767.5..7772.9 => 15.4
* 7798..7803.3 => 14.9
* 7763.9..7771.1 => 15.8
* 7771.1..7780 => 15.5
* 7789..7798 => 15.3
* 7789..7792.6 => 15.5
